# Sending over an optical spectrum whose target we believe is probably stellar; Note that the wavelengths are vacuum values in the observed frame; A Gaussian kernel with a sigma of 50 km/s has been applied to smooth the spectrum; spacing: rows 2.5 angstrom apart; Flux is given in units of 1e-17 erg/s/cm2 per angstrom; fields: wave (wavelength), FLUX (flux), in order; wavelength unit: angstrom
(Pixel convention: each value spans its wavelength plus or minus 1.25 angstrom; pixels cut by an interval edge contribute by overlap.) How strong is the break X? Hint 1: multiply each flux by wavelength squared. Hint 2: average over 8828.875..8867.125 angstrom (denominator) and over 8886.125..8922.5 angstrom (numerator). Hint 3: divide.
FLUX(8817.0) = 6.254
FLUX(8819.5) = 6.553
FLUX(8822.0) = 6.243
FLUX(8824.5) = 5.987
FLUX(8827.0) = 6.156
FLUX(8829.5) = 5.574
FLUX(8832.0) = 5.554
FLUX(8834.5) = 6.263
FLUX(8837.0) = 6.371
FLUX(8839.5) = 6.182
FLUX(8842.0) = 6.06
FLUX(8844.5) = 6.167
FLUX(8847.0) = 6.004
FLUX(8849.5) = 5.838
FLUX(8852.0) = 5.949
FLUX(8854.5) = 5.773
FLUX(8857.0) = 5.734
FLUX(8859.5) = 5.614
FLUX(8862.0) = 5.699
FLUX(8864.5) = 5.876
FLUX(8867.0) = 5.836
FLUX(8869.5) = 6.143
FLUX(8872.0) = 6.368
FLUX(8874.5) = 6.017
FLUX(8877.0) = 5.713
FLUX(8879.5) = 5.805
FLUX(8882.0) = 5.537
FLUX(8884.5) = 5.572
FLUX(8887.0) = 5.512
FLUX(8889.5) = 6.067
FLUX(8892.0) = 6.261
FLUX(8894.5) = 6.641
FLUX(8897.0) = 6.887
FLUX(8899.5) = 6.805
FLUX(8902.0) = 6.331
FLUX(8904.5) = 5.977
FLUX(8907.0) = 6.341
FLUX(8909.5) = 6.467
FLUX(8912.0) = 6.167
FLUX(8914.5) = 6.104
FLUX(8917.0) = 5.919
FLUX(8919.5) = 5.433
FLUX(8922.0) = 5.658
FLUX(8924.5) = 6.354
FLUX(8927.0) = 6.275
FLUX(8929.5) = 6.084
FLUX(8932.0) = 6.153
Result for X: 1.1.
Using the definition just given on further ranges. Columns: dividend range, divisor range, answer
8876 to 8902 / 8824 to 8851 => 1.03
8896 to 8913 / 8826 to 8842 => 1.08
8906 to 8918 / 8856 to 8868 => 1.09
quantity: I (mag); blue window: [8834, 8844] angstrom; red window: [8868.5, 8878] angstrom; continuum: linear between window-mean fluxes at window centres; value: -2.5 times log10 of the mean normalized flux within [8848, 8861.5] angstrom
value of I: 0.07 mag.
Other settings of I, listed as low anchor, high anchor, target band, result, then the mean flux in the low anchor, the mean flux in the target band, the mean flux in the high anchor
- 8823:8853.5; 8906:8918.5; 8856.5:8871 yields 0.04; 6.01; 5.83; 6.18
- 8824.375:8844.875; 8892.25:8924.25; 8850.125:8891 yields 0.05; 6.03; 5.83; 6.23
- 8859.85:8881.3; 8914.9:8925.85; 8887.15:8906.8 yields -0.09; 5.91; 6.37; 5.87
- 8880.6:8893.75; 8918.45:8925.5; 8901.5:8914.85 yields -0.08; 5.82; 6.23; 5.81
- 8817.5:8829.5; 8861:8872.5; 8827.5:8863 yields 0.03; 6.17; 5.92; 5.97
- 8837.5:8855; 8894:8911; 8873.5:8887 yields 0.11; 6.02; 5.7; 6.48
